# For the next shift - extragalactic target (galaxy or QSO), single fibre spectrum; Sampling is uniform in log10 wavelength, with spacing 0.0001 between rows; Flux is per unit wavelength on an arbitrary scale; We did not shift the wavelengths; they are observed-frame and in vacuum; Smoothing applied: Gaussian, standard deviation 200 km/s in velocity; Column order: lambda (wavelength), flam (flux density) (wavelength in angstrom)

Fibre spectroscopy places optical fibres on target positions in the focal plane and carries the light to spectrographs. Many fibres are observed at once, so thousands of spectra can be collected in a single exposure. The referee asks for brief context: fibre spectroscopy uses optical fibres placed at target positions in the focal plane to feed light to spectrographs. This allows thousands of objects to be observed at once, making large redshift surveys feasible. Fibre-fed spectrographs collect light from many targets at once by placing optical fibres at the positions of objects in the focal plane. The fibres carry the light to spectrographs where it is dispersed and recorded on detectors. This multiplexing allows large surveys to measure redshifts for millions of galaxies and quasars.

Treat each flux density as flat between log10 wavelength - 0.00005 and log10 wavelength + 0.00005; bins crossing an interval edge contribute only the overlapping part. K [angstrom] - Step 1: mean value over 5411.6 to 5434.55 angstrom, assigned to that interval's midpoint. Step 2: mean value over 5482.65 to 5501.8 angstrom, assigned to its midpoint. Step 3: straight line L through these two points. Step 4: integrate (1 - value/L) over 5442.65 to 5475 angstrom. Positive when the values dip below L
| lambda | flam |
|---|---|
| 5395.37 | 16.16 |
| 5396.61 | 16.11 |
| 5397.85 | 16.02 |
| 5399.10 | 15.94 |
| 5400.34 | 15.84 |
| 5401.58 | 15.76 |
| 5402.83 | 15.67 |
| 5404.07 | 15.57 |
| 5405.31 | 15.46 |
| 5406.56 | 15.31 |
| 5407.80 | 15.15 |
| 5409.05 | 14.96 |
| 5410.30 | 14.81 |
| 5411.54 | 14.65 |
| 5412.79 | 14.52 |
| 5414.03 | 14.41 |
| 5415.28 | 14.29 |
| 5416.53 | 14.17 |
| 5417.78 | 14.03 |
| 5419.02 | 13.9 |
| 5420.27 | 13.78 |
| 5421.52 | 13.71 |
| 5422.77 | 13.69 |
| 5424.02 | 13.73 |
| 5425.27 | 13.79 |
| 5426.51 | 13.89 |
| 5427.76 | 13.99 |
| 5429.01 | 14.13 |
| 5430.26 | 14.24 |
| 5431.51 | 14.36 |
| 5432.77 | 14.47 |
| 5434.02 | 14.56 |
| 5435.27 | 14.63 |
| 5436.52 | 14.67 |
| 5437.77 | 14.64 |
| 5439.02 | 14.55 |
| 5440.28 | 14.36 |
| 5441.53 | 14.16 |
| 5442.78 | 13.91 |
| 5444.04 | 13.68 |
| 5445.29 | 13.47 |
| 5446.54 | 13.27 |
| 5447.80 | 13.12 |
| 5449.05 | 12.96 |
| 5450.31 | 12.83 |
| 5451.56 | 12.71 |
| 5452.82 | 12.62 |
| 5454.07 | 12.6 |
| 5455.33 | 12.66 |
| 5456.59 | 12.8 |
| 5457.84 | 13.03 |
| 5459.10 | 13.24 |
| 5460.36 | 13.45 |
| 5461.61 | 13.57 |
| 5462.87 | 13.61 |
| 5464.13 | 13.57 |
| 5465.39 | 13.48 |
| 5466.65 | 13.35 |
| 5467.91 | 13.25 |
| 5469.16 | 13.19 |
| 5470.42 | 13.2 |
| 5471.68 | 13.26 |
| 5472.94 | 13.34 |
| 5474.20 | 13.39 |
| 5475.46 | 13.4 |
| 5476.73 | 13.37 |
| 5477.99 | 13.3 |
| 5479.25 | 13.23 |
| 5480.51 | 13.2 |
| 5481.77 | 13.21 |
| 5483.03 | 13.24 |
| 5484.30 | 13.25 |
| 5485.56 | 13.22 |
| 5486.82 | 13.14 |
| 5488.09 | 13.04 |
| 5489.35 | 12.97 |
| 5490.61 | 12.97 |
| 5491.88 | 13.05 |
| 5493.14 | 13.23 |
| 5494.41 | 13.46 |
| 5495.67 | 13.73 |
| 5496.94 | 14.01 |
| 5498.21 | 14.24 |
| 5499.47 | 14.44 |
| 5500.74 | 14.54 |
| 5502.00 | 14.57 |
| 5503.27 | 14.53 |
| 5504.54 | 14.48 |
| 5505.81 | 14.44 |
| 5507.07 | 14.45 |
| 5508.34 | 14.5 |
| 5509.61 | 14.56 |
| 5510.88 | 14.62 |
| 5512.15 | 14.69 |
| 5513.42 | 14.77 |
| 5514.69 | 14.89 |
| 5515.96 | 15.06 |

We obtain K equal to 1.4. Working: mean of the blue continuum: 14.1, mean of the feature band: 13.2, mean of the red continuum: 13.5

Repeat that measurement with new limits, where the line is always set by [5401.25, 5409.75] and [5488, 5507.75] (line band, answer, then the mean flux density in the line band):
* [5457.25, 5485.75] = 2.0 angstrom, 13.3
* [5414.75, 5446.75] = 1.9 angstrom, 14.1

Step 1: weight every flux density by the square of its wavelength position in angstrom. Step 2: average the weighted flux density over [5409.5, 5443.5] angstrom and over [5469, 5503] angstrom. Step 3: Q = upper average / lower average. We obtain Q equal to 0.97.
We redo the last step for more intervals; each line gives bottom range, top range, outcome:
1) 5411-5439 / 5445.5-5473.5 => 0.94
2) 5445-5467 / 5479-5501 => 1.04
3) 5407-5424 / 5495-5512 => 1.04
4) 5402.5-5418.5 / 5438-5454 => 0.92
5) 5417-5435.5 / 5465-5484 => 0.96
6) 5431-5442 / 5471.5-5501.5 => 0.94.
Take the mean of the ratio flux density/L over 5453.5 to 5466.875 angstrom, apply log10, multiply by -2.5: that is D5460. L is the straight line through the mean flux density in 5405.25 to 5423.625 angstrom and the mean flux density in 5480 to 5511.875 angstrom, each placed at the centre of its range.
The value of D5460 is 0.07 mag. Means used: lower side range 14.4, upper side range 13.8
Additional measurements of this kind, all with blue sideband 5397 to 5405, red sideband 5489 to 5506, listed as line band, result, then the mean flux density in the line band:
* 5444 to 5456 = 0.15 mag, 13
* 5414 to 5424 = 0.11 mag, 13.9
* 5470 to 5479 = 0.08 mag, 13.3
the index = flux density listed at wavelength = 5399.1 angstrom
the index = 15.94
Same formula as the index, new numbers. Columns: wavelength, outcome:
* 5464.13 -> 13.57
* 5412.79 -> 14.52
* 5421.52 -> 13.71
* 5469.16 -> 13.19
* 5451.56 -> 12.71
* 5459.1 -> 13.24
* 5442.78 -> 13.91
